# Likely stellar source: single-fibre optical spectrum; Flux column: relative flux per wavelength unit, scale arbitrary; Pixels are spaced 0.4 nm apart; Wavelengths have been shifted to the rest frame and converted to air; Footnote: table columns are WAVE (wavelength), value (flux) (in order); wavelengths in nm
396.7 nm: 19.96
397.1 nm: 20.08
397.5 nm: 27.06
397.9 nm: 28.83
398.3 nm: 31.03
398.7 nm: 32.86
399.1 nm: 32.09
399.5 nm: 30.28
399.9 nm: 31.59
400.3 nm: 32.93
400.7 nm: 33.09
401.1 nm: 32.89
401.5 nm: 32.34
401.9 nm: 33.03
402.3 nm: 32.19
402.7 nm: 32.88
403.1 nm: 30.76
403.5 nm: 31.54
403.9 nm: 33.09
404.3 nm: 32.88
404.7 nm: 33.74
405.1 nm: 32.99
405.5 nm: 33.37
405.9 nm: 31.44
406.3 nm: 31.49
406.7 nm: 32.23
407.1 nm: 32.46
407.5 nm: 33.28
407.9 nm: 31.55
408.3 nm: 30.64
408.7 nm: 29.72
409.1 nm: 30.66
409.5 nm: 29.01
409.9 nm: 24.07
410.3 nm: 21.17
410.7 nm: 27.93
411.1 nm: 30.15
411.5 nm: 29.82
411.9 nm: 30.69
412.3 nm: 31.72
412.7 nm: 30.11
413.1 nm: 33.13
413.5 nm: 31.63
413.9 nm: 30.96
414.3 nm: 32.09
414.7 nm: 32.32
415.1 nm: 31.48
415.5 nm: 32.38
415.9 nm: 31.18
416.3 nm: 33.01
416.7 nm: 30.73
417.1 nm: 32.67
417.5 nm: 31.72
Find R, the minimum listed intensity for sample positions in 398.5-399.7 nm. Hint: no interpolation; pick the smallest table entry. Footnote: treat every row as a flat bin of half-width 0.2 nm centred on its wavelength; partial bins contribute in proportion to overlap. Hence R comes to 30.28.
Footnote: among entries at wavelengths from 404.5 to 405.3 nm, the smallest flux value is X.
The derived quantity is 32.99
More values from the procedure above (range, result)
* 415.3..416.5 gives 31.18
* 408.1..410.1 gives 24.07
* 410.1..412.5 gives 21.17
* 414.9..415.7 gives 31.48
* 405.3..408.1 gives 31.44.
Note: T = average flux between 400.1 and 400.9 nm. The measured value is 33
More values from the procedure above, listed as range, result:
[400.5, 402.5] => 32.7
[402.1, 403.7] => 31.8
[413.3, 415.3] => 31.7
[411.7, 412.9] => 30.8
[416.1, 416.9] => 31.9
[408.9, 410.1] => 27.9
